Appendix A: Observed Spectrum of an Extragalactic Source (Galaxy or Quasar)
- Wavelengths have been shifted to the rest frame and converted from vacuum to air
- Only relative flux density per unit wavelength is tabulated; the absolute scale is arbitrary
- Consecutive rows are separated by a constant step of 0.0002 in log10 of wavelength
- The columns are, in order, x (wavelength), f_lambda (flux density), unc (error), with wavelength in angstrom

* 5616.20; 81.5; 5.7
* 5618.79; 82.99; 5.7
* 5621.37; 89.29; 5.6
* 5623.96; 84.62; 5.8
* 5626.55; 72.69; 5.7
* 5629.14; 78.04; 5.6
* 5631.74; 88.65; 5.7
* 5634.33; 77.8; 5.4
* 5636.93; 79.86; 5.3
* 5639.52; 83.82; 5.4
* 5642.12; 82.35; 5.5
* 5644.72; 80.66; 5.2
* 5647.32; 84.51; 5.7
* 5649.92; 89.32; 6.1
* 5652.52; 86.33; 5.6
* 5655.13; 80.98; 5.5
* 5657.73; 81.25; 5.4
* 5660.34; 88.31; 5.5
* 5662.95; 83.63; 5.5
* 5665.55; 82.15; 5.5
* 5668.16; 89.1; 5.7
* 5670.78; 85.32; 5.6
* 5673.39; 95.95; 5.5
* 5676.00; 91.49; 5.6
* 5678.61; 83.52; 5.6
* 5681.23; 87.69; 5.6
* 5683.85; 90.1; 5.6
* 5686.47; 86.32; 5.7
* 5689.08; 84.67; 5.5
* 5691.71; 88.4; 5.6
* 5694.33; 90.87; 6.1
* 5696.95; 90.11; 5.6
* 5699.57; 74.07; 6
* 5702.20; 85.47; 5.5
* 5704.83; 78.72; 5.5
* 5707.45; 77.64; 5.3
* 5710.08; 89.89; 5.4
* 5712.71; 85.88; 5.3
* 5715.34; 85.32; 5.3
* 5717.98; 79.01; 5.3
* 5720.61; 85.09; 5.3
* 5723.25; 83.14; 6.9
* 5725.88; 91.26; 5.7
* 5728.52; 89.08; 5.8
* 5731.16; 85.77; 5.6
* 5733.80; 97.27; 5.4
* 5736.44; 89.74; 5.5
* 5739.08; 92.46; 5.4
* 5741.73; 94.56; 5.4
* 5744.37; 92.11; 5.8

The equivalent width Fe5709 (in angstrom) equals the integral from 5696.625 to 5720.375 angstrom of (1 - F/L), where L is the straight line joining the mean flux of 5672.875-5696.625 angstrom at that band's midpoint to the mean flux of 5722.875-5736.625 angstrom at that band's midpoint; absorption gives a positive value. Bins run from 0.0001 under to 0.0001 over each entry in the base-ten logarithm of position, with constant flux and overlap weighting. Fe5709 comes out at 1.74 angstrom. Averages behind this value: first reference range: 88.6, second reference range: 89.8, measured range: 82.7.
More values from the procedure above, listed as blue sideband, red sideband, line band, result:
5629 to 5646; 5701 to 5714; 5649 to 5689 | -1.98 angstrom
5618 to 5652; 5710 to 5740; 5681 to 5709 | 0.38 angstrom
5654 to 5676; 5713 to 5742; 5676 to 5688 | -0.09 angstrom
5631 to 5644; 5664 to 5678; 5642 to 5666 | 0.33 angstrom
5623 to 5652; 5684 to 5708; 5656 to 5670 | -0.27 angstrom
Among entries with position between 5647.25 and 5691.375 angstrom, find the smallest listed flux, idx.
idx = 80.98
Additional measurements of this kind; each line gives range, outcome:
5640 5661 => 80.66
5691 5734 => 74.07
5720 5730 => 83.14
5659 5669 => 82.15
